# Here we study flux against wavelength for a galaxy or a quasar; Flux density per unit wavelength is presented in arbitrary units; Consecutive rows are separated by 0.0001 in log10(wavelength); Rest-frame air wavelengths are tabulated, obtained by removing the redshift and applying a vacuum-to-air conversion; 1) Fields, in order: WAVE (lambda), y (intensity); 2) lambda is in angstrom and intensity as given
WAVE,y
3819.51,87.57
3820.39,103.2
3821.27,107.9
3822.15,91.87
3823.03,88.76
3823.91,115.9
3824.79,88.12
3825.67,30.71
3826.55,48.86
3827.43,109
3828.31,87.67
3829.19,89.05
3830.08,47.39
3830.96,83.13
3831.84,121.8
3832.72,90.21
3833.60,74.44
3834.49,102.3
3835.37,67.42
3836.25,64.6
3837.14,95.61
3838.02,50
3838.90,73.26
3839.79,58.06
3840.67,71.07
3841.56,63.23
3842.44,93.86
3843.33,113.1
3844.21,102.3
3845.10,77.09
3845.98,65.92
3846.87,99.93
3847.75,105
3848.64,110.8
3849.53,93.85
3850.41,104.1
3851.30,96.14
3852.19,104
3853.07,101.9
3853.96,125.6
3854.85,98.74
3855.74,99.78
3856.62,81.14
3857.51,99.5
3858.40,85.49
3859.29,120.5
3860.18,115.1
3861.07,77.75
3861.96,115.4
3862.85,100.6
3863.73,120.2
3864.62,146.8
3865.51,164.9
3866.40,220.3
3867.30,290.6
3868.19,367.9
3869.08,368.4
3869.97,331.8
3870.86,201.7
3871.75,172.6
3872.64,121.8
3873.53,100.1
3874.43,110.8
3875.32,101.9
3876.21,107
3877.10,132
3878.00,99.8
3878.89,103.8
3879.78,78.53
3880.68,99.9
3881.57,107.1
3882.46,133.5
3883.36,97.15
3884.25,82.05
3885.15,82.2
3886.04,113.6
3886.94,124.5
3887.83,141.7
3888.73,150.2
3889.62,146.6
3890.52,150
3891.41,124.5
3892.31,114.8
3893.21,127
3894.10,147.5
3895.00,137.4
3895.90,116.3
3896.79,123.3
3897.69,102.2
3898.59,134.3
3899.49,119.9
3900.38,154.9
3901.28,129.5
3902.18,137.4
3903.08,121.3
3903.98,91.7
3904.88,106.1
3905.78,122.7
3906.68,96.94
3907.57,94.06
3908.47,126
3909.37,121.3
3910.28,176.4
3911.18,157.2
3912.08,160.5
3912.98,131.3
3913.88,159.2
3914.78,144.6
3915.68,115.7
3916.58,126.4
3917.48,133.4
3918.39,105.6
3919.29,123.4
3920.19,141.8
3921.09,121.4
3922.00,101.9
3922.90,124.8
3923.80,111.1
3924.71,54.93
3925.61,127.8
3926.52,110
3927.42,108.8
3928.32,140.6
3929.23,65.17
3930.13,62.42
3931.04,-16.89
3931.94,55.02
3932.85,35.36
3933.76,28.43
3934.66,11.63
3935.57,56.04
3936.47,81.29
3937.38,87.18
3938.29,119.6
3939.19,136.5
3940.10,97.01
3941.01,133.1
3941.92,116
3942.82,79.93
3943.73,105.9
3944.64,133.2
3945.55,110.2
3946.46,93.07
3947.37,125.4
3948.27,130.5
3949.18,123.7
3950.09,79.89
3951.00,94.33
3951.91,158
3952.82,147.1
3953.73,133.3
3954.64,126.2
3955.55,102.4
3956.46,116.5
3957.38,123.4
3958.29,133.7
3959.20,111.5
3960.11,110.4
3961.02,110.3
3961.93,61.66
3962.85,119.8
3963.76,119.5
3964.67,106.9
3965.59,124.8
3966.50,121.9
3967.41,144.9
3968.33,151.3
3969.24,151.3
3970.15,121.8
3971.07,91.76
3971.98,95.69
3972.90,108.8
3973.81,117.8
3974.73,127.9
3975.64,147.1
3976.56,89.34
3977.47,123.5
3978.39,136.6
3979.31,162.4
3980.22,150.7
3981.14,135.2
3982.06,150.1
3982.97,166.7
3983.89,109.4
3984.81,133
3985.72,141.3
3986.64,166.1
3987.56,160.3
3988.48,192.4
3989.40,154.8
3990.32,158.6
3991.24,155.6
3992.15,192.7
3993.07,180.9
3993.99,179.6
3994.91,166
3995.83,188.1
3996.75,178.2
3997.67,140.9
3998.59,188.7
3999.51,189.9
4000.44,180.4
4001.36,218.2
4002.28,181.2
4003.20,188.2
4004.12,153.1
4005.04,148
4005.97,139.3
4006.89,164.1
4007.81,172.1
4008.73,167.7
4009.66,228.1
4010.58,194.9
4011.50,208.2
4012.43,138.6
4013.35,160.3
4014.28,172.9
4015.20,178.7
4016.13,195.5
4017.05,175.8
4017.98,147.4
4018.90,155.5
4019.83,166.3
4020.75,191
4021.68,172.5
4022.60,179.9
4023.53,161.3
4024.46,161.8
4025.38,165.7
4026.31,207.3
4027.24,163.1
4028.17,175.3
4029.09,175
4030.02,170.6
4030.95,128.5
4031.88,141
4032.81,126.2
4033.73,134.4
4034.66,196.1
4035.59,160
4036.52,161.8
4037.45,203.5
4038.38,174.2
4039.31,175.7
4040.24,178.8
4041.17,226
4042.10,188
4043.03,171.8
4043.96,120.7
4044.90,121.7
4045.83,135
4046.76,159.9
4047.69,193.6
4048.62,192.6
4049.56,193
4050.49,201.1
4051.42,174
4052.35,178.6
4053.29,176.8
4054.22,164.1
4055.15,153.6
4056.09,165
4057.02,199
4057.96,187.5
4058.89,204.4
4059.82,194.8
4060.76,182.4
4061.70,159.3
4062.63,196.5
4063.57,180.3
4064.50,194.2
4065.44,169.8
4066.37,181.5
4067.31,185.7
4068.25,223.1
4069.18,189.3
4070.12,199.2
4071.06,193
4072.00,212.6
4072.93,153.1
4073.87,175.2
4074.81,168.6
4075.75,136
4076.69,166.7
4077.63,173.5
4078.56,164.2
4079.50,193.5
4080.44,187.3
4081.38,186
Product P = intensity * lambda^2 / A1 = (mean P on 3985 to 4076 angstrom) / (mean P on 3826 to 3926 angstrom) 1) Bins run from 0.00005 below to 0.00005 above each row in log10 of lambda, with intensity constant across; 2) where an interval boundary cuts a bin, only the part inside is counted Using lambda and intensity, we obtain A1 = 1.6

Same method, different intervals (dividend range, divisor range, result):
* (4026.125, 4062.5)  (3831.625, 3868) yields 1.79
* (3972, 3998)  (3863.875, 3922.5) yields 1.12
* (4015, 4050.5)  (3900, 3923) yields 1.41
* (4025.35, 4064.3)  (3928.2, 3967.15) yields 1.81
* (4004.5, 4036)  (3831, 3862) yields 2.01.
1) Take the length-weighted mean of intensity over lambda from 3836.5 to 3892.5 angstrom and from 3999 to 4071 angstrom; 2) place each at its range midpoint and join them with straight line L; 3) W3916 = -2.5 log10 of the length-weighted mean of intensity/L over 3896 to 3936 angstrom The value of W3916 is 0.269 mag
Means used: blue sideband 124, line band 108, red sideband 175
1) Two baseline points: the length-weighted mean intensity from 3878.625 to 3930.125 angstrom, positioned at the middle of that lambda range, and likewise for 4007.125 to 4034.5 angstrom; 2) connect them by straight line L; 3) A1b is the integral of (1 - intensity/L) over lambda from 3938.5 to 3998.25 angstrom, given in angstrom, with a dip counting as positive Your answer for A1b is 6.6 angstrom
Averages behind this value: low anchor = 121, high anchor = 170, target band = 132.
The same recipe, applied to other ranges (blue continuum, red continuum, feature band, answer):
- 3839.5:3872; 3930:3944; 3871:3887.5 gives 0.8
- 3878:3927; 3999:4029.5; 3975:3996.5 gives 1.0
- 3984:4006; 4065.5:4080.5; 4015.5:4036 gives 0.9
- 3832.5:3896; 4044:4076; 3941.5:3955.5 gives 2.8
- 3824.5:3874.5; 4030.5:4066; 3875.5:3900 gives 1.7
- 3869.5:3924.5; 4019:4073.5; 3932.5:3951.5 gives 6.3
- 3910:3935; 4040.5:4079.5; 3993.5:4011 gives -3.6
